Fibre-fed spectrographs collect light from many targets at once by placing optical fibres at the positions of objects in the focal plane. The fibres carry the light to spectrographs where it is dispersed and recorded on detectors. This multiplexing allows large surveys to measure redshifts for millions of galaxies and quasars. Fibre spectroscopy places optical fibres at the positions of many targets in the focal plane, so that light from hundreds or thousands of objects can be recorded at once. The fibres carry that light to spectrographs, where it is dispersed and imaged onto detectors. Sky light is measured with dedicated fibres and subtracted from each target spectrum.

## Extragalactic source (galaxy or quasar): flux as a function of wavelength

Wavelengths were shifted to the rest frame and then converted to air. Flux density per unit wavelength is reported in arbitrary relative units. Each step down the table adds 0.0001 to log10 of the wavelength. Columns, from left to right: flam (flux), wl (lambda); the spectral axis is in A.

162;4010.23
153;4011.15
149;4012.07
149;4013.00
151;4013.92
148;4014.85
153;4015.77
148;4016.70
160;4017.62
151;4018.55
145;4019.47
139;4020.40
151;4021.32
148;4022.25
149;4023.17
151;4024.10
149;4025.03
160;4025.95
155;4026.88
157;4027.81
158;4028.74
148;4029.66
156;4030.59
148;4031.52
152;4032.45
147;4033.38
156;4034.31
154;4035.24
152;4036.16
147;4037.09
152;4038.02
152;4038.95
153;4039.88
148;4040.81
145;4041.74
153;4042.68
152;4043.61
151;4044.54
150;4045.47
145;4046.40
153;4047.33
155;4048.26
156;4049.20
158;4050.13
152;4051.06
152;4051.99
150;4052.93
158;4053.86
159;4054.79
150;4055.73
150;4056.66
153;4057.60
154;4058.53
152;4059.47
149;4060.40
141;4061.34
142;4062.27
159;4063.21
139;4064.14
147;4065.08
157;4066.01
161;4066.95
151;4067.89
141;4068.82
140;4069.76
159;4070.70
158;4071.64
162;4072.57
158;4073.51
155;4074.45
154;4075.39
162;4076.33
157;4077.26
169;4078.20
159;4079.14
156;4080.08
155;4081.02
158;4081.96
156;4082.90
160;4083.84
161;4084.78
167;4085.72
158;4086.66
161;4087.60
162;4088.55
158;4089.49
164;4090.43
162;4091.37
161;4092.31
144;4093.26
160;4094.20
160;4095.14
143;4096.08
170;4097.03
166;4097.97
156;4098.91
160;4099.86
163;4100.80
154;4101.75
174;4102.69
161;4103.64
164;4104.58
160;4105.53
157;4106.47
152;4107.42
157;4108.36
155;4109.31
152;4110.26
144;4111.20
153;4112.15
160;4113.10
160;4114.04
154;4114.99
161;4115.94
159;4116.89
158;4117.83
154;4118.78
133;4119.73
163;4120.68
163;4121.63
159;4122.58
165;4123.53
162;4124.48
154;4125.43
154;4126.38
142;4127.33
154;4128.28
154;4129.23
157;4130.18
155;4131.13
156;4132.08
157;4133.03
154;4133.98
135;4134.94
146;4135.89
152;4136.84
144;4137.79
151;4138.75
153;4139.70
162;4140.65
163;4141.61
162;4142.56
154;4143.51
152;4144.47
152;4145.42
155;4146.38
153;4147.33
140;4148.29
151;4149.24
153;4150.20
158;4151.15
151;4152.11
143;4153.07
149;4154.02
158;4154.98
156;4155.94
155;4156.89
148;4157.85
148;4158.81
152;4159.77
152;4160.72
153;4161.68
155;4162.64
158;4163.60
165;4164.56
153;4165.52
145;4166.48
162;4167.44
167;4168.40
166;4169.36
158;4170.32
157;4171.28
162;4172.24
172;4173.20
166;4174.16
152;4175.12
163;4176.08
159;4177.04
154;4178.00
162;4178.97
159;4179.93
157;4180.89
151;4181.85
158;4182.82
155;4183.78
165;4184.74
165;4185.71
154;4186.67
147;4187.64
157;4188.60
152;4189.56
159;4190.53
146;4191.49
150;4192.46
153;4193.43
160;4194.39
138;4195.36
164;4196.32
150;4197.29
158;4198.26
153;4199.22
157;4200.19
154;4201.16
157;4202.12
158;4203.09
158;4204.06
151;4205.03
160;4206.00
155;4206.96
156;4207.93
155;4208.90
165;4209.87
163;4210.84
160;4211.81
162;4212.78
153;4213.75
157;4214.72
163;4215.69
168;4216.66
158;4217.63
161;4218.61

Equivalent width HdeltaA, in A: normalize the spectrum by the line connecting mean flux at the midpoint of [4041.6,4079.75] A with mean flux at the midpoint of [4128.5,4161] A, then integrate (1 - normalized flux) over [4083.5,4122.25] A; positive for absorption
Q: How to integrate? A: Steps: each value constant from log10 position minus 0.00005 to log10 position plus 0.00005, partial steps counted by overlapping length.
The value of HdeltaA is -1.4 A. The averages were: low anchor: 153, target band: 158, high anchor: 152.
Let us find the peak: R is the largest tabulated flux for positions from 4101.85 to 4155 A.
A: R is 174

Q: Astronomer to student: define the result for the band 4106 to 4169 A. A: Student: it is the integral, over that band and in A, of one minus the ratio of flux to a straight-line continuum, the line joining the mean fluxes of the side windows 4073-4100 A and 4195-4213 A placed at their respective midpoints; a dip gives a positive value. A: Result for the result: 1.6 A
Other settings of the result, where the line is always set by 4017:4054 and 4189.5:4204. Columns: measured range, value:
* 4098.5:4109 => -0.49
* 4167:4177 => -0.56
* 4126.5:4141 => 0.16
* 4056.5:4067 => 0.15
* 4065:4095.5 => -1.03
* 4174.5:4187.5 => -0.34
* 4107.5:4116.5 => -0.13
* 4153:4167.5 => 0.02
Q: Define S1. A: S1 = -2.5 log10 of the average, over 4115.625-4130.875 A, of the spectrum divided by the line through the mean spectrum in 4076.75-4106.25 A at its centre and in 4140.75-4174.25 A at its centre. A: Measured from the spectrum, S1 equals 0.015 mag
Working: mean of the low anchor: 160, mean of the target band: 156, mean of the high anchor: 155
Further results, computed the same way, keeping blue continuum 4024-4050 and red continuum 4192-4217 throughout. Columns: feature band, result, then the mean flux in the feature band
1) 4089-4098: -0.034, 159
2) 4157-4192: -0.007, 157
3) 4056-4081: -0.003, 153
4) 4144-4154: 0.032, 151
